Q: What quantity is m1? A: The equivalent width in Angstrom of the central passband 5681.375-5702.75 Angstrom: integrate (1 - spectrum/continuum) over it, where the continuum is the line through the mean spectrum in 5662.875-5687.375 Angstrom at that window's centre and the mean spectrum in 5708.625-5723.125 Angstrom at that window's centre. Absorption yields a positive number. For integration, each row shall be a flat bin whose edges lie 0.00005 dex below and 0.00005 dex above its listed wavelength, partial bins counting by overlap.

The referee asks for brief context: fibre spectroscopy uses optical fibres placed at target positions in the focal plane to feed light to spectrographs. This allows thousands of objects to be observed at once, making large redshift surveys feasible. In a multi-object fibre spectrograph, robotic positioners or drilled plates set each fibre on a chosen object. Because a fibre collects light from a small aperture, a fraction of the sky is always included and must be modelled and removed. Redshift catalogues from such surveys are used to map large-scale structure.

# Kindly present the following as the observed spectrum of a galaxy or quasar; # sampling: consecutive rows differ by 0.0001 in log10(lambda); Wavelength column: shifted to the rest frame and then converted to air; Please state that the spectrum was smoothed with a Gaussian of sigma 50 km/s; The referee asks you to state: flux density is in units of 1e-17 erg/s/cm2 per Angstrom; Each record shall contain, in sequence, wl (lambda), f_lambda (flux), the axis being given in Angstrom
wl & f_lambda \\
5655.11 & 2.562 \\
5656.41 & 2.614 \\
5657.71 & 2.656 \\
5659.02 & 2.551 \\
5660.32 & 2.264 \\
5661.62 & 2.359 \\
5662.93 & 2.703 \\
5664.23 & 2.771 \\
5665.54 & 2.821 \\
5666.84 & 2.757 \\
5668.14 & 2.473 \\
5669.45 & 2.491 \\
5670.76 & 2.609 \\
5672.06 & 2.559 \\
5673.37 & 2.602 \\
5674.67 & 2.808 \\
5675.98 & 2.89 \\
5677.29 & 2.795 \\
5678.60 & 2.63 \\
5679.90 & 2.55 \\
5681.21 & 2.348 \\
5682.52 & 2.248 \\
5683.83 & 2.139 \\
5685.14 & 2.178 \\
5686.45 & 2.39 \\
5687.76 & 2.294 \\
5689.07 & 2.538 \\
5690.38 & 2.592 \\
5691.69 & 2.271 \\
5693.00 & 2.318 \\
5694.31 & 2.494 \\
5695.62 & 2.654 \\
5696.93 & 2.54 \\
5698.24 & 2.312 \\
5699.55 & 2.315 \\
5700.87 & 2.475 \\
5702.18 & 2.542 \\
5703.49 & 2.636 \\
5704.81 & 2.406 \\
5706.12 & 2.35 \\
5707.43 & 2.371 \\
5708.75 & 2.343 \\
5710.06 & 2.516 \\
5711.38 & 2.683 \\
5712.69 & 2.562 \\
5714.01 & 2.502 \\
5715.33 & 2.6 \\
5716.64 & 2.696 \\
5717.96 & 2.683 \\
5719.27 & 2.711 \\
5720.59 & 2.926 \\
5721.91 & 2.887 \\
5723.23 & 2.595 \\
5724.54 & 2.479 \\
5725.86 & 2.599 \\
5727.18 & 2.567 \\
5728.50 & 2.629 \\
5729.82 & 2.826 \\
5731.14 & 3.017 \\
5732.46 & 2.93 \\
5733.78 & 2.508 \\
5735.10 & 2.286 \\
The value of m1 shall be 1.7 Angstrom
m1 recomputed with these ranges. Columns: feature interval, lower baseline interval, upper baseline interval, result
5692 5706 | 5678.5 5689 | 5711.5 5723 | 0.23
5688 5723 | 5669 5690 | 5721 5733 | 1.25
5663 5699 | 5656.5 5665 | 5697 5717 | 0.04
